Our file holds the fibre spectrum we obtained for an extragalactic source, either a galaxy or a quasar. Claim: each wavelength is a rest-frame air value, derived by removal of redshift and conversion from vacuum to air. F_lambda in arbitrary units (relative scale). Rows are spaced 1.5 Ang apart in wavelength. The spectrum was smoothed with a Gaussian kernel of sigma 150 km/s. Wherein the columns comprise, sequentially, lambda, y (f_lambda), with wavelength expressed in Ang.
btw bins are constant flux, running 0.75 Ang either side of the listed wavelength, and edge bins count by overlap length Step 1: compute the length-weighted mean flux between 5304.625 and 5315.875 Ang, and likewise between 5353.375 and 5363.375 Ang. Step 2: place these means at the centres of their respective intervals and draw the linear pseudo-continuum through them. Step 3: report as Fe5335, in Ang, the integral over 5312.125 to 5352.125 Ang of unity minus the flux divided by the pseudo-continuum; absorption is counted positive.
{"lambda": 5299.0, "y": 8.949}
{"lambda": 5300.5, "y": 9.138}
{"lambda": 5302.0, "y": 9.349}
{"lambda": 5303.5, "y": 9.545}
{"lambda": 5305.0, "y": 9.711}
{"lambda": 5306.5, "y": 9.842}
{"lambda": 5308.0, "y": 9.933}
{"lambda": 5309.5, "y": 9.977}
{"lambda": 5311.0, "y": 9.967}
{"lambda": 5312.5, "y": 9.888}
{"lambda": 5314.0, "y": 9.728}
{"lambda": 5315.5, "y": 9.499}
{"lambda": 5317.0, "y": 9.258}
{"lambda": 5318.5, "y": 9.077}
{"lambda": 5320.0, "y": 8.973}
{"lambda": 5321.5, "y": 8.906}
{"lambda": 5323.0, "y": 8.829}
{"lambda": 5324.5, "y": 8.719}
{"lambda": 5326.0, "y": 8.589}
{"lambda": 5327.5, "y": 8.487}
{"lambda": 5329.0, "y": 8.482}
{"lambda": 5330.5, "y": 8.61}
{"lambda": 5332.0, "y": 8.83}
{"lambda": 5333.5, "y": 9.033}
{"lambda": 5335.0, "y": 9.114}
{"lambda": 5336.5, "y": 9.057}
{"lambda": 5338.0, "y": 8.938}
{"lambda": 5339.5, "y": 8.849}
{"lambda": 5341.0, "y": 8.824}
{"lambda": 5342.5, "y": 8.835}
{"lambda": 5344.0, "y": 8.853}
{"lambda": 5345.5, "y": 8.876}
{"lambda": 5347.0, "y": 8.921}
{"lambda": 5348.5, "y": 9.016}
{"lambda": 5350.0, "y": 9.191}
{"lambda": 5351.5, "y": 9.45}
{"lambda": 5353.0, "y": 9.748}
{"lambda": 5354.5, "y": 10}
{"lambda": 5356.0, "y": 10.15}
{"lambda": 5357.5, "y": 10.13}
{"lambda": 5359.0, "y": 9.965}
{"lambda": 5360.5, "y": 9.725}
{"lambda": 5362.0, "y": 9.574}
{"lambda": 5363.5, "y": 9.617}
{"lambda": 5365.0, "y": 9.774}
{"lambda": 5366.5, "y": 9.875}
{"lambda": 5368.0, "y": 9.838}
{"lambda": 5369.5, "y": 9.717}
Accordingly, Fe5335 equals 3.56 Ang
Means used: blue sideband 9.83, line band 8.98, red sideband 9.9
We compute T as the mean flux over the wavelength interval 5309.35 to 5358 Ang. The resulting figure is 9.16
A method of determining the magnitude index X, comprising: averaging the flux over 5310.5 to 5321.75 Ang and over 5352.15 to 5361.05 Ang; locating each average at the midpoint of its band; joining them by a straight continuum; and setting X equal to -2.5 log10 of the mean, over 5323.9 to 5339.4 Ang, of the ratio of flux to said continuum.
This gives 0.10 mag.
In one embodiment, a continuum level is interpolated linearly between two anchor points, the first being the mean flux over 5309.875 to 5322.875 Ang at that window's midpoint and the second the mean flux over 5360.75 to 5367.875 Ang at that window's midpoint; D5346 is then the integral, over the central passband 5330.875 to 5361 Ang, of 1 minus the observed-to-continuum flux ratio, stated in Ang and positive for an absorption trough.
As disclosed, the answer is 1.06 Ang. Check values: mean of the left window 9.4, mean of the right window 9.72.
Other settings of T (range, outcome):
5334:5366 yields 9.36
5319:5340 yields 8.82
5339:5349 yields 8.88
